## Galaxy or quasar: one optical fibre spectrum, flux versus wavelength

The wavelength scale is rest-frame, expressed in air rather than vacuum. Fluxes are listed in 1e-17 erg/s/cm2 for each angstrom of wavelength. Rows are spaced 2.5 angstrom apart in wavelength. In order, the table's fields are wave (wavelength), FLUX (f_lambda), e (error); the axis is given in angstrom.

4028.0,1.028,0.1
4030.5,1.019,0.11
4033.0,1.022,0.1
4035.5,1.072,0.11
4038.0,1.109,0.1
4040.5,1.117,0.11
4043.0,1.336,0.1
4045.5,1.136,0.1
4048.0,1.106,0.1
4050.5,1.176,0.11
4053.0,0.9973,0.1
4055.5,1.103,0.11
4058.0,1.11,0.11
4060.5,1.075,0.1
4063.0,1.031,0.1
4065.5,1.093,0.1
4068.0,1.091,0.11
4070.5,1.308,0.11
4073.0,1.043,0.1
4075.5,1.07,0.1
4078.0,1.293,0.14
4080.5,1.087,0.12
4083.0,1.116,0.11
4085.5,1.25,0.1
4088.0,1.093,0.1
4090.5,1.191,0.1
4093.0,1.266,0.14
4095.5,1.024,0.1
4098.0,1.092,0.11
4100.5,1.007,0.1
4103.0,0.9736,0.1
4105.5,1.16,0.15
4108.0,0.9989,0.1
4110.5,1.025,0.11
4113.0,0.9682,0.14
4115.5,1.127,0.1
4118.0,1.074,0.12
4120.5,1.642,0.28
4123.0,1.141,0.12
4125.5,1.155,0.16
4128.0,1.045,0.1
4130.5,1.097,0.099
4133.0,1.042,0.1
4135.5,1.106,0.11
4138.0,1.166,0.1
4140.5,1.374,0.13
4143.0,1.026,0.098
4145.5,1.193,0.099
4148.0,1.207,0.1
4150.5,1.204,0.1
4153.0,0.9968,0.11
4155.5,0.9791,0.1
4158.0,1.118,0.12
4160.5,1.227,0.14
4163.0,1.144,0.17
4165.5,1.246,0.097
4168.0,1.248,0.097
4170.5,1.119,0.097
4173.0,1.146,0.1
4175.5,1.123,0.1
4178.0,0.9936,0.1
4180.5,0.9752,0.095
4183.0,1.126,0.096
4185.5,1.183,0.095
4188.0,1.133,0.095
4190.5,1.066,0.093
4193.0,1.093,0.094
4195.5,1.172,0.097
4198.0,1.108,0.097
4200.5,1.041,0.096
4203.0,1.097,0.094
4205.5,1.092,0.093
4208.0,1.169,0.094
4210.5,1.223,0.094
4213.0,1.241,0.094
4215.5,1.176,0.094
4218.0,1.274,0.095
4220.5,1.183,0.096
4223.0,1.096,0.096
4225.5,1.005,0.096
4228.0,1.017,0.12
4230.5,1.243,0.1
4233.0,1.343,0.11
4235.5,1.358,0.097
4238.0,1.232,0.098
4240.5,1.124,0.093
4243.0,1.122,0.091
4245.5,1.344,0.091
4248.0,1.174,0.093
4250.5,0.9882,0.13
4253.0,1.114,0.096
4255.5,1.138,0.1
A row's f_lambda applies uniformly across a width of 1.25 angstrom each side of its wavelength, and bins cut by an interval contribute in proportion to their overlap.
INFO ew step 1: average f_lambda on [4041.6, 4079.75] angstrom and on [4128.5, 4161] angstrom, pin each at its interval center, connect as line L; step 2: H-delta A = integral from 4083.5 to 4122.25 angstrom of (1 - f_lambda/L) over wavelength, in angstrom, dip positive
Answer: 0.13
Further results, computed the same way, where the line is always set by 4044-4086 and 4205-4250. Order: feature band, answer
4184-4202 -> 0.9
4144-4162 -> 0.4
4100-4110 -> 0.9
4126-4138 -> 0.6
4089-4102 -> 0.2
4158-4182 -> 0.6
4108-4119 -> 1.0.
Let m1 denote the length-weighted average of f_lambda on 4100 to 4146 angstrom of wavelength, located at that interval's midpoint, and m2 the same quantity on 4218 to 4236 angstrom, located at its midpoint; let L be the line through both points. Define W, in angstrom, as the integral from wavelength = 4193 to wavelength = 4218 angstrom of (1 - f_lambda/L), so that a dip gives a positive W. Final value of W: 0.3 angstrom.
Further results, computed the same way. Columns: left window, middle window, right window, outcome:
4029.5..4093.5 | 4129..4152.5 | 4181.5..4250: -0.1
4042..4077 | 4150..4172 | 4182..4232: -0.2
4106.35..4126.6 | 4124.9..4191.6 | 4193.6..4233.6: 1.1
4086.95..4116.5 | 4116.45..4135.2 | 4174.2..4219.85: -1.3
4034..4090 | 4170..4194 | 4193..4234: 1.1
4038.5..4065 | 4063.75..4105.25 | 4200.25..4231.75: 0.0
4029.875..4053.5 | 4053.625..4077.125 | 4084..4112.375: 0.1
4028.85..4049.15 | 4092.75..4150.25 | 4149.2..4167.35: 0.1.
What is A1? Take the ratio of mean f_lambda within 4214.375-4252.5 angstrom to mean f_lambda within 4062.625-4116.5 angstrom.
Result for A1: 1.1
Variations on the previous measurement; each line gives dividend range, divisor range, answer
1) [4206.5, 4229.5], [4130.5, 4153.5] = 1.01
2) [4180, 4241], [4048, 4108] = 1.04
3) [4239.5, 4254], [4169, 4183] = 1.06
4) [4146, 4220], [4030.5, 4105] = 1.02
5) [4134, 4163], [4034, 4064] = 1.03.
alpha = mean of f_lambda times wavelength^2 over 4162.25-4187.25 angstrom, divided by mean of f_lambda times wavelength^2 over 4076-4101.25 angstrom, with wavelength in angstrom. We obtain 1.03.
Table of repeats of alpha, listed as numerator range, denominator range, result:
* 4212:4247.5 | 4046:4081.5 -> 1.16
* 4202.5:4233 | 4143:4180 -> 1.05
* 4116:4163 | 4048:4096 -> 1.06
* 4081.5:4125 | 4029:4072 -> 1.04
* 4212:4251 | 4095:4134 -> 1.14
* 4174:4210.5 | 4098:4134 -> 1.04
